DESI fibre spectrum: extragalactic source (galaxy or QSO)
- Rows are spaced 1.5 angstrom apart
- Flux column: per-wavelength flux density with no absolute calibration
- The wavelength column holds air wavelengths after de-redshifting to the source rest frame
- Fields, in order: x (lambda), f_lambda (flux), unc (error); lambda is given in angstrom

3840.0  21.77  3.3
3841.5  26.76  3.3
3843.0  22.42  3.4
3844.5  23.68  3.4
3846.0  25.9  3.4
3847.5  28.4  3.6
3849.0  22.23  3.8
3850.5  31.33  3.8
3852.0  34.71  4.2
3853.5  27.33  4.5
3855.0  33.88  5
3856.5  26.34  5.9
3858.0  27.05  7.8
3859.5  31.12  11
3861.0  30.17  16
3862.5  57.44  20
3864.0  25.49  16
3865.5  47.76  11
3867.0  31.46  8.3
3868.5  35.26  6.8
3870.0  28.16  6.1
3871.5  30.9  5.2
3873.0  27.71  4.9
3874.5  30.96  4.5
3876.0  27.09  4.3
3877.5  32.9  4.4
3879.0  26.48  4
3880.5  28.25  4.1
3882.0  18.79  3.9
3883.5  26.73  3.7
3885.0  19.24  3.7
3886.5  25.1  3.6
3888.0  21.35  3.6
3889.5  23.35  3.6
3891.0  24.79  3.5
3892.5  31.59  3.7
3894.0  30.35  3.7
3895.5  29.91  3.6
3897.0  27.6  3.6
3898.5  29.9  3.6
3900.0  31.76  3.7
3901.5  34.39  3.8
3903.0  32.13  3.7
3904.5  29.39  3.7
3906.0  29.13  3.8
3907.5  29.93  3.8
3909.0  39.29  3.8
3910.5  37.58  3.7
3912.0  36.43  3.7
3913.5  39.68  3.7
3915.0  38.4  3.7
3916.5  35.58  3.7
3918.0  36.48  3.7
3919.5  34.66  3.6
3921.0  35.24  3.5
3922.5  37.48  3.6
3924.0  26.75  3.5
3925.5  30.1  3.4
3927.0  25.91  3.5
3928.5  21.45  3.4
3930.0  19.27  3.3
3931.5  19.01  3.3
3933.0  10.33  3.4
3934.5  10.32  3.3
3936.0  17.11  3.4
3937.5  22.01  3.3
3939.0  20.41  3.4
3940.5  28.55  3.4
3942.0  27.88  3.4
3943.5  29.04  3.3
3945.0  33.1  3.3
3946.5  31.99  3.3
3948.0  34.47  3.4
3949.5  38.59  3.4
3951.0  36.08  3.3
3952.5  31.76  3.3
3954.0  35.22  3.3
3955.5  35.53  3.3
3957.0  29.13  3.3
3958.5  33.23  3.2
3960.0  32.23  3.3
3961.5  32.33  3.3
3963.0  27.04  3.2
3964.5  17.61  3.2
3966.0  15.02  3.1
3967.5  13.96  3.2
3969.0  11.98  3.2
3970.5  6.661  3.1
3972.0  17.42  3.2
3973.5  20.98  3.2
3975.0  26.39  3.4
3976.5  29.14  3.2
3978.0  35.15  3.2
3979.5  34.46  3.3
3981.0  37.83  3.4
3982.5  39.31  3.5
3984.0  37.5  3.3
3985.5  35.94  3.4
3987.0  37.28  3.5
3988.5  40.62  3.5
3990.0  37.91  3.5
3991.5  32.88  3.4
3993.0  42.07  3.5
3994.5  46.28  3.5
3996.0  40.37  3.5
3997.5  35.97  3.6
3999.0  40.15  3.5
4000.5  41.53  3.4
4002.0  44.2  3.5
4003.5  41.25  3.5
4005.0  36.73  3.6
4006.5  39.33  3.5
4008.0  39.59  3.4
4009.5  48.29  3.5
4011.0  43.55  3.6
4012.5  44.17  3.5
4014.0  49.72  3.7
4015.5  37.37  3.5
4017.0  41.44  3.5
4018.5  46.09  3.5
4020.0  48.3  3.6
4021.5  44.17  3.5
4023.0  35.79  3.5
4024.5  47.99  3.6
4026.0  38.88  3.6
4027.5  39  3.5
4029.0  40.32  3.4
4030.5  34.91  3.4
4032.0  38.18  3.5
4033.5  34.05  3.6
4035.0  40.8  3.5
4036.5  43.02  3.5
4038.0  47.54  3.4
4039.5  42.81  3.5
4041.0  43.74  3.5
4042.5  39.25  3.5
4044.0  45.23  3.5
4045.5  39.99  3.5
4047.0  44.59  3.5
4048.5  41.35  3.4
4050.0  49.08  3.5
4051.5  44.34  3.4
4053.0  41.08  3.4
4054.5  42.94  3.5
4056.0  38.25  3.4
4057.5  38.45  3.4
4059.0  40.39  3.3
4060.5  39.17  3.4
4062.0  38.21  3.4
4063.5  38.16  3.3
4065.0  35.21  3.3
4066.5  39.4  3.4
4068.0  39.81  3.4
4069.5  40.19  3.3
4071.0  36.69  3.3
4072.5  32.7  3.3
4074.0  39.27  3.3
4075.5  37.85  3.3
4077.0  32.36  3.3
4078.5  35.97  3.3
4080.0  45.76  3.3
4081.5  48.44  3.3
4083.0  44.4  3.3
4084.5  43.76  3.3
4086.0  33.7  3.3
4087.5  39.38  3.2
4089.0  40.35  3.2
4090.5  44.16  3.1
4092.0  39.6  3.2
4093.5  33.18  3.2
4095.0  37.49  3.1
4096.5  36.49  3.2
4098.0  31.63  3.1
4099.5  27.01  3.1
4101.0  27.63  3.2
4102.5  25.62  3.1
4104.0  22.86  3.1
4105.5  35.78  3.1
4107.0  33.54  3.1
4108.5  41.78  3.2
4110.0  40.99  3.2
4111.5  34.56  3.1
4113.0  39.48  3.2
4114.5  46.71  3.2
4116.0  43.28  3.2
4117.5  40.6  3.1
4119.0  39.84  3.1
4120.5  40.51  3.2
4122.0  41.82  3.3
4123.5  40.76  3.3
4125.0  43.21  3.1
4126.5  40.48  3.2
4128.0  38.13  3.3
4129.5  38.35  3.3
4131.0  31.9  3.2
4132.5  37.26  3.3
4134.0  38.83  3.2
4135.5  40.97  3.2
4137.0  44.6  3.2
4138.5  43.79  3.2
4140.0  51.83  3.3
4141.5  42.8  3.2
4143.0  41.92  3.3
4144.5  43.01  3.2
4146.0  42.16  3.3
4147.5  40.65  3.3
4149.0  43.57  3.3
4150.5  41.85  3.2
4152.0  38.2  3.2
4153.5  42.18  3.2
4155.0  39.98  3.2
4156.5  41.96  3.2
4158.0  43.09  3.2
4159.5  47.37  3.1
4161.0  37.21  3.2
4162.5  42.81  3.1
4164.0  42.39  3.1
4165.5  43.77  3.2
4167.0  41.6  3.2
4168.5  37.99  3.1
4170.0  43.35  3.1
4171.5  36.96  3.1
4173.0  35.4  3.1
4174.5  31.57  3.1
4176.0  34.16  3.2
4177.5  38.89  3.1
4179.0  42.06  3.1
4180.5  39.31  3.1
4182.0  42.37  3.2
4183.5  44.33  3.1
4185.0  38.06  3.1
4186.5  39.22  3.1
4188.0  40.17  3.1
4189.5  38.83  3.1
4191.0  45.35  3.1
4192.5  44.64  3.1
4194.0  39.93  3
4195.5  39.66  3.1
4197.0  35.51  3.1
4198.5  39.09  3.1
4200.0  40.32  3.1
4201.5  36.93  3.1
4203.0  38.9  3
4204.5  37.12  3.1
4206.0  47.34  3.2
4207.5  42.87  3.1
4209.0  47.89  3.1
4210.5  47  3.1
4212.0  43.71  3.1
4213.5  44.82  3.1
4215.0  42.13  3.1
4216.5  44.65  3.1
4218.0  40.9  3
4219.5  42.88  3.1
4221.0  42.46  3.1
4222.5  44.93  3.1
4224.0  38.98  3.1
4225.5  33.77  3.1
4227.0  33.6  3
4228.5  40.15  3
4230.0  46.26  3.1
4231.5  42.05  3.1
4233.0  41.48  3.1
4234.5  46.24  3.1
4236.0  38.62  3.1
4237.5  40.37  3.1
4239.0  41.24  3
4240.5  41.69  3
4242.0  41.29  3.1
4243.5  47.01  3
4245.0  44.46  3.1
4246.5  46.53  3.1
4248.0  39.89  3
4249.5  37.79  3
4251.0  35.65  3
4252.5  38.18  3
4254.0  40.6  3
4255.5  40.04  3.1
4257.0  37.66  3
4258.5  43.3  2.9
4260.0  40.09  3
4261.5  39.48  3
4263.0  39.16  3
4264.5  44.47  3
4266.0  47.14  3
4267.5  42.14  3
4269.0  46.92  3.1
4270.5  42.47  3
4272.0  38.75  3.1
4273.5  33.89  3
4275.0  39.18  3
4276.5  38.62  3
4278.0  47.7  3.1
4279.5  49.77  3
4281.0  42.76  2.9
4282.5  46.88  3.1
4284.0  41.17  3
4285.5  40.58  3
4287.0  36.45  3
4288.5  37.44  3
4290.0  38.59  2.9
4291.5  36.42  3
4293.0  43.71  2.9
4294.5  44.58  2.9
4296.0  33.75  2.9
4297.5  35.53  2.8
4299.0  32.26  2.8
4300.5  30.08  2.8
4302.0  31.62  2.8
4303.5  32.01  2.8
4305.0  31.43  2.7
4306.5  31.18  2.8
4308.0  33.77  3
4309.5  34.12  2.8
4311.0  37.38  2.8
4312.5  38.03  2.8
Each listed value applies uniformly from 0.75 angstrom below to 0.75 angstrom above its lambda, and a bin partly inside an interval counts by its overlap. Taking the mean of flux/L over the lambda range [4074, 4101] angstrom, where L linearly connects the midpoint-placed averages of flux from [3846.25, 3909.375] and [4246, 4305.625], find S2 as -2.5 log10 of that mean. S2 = -0.09 mag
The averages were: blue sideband 29.8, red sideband 39.6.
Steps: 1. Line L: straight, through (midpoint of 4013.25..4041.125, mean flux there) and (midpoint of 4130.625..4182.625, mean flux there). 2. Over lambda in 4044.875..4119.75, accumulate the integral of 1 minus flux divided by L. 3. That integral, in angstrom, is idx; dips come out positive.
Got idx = 5.26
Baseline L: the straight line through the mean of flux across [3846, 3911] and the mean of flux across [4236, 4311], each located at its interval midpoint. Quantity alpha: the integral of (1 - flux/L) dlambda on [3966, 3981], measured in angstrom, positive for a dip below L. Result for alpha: 4.7 angstrom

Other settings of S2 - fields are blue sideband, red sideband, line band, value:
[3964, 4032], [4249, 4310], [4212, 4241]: -0.08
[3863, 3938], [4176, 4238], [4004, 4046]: -0.23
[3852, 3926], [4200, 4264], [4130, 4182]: -0.04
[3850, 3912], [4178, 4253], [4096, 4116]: 0.10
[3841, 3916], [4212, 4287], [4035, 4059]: -0.20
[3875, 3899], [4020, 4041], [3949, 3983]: 0.24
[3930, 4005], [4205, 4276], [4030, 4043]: -0.22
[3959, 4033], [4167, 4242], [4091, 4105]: 0.20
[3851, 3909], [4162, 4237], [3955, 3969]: 0.28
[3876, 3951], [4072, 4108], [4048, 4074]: -0.14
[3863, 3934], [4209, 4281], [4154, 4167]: -0.09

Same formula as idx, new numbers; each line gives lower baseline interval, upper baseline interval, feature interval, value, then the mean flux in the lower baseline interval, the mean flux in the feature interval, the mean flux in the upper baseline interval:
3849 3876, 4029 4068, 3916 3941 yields 7.1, 32.3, 25.2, 40.8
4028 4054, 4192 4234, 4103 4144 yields 1.8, 41.8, 39.8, 41.4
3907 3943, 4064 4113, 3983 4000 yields -3.8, 28.3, 38.9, 36.8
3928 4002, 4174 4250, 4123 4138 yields -0.9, 29.4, 39.5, 41.2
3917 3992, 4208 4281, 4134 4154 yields -3.0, 28.2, 42.7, 41.8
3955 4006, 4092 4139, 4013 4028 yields -4.2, 32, 43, 37.4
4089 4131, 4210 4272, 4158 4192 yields -0.7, 37.2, 40.2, 41.7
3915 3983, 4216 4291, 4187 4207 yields -0.8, 27.3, 40.3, 41.3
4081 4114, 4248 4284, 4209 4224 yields -1.4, 36.4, 43.7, 41.4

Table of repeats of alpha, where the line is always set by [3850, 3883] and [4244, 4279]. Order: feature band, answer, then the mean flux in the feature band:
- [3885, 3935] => 5.0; 29.2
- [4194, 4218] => -1.2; 41.8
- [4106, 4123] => -1.2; 40.2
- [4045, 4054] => -1.9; 43.5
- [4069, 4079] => 0.0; 36.4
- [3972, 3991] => 0.3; 33.7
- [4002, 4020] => -4.1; 42.8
